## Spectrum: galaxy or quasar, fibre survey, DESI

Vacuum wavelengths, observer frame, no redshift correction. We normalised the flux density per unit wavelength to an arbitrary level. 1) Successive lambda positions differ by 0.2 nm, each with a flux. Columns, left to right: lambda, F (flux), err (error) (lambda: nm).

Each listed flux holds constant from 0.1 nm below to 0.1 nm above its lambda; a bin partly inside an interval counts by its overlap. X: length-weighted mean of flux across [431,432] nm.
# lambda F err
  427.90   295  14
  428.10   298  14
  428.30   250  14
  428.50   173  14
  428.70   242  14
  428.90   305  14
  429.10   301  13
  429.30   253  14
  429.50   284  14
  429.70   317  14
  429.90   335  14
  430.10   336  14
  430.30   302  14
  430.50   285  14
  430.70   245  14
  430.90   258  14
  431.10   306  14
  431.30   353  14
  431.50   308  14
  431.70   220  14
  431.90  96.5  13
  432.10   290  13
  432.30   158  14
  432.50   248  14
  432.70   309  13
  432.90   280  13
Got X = 257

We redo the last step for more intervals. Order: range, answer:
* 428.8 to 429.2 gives 303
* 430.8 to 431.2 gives 282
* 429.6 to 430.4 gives 322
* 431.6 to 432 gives 158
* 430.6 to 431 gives 252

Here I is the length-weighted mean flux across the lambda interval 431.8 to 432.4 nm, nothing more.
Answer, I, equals 181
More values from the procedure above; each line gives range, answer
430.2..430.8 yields 277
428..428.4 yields 274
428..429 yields 254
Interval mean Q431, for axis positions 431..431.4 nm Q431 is 330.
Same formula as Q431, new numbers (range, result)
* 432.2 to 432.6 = 203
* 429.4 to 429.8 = 301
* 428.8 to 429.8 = 292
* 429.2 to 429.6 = 268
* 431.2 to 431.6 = 330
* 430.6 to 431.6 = 294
